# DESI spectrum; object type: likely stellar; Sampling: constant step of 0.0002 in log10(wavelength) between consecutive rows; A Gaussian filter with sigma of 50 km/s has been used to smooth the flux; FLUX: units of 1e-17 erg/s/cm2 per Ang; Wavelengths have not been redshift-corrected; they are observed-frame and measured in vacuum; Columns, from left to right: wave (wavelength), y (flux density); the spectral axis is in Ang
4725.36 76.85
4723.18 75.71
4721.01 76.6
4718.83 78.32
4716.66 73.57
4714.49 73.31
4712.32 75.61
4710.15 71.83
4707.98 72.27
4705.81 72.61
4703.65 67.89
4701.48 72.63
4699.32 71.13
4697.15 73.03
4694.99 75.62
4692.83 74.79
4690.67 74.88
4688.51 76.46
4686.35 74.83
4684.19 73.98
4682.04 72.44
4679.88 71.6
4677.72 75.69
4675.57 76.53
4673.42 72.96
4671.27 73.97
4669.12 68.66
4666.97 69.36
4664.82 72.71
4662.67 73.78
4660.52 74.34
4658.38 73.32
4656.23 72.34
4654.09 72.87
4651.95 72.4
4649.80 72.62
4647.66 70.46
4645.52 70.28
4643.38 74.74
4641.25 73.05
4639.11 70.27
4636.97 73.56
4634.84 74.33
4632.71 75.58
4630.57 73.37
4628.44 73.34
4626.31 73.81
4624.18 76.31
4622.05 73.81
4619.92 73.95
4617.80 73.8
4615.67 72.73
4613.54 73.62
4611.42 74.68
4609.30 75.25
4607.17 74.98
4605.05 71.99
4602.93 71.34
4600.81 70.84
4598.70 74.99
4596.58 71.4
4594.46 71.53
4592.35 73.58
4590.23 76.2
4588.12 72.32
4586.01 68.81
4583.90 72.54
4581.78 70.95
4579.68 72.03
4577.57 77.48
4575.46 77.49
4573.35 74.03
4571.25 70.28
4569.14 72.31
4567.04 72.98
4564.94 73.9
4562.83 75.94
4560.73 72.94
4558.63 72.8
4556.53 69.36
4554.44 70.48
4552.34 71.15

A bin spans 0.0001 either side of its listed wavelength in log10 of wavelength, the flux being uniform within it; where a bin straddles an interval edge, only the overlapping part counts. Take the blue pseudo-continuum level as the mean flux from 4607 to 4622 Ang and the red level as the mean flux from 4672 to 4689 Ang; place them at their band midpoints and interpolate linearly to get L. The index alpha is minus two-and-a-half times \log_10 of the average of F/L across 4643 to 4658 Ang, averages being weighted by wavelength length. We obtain 0.030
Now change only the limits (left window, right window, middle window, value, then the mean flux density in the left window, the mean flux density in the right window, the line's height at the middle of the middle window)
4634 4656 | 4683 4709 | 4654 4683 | 0.000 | 72.4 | 73.4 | 72.9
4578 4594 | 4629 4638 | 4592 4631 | 0.000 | 72.5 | 74.2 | 73.4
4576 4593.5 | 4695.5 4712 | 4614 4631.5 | -0.017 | 73.1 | 71.9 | 72.7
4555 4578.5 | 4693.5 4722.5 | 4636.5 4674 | 0.018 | 73.5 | 73.5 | 73.5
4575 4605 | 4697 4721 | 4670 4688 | -0.015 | 72.9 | 73.1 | 73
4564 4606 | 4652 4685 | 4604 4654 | -0.007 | 72.9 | 73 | 72.9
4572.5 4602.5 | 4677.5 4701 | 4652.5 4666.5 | 0.010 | 73.1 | 73.9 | 73.7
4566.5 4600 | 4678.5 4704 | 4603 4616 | -0.009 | 73.1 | 73.4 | 73.1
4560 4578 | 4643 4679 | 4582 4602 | 0.019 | 74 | 72.7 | 73.7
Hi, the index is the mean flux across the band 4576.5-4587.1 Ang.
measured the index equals 72.4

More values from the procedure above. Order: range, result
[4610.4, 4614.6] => 74.2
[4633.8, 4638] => 74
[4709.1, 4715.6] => 73.6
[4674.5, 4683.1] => 74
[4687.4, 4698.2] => 75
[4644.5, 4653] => 71.4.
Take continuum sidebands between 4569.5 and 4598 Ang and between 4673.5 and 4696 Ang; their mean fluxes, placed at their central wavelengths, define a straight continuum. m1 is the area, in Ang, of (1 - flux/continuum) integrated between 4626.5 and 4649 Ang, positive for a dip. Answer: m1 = 0.28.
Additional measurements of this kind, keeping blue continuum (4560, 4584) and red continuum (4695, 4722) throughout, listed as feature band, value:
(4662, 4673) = 0.3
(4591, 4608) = 0.2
